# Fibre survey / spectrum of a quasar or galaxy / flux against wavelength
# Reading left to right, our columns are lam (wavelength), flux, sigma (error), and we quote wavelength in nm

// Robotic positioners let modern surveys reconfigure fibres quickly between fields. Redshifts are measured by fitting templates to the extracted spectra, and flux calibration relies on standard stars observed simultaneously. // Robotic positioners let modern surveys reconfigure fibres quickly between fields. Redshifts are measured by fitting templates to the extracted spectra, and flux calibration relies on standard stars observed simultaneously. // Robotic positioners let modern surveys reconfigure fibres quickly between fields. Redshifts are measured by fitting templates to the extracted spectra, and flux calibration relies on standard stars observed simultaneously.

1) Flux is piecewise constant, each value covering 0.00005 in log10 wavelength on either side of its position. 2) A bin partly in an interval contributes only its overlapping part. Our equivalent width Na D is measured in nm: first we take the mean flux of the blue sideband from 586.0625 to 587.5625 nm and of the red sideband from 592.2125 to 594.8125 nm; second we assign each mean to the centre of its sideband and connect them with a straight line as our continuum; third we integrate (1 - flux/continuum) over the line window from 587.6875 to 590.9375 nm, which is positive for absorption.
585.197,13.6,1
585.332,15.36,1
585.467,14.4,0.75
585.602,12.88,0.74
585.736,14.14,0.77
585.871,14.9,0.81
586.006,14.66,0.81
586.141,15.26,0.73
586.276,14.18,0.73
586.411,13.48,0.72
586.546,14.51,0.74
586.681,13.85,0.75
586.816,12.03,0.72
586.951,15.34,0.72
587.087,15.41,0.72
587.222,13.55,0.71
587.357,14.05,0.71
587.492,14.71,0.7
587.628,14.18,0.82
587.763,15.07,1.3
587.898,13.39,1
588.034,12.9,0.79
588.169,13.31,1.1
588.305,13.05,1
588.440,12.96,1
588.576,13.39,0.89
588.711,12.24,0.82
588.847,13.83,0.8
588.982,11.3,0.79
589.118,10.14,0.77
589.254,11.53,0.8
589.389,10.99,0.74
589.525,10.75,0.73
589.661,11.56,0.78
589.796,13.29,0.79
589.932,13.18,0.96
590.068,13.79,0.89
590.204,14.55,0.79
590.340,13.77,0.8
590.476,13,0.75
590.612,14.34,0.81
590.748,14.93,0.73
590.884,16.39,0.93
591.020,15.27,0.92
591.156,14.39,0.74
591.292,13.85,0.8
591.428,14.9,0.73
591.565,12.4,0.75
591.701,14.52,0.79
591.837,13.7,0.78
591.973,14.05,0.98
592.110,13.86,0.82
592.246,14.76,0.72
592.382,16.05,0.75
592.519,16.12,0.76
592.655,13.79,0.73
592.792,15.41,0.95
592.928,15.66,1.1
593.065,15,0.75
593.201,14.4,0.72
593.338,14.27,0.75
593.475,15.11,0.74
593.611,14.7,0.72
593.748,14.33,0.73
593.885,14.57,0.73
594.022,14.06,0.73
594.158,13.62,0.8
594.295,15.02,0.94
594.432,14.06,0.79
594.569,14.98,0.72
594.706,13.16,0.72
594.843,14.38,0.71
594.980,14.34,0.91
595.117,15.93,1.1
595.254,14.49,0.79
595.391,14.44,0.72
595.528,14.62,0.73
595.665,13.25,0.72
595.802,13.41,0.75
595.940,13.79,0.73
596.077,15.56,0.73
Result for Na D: 0.30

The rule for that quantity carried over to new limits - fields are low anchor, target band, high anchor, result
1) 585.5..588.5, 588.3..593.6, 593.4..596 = 0.15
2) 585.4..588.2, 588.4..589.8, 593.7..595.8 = 0.22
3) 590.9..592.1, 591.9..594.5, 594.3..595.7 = -0.07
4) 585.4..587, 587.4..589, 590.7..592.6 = 0.10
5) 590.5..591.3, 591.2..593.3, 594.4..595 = 0.01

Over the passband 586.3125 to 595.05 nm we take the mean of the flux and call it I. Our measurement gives 13.9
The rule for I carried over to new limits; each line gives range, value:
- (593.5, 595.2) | 14.4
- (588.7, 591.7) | 13.2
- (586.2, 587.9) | 14.2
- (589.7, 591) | 14.1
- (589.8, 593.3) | 14.5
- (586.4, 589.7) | 13.1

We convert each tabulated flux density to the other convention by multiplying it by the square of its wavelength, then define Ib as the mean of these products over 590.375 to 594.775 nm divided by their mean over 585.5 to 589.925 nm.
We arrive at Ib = 1.1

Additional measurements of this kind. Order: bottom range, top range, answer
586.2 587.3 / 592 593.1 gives 1.09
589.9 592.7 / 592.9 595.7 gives 1.02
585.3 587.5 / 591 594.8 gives 1.04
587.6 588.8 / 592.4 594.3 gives 1.12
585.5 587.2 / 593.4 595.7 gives 1.04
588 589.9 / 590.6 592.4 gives 1.19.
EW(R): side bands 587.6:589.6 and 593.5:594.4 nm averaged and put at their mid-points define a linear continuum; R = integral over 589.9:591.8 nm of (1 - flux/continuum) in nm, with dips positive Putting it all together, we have -0.129 nm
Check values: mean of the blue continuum 12.6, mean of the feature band 14.2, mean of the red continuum 14.4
